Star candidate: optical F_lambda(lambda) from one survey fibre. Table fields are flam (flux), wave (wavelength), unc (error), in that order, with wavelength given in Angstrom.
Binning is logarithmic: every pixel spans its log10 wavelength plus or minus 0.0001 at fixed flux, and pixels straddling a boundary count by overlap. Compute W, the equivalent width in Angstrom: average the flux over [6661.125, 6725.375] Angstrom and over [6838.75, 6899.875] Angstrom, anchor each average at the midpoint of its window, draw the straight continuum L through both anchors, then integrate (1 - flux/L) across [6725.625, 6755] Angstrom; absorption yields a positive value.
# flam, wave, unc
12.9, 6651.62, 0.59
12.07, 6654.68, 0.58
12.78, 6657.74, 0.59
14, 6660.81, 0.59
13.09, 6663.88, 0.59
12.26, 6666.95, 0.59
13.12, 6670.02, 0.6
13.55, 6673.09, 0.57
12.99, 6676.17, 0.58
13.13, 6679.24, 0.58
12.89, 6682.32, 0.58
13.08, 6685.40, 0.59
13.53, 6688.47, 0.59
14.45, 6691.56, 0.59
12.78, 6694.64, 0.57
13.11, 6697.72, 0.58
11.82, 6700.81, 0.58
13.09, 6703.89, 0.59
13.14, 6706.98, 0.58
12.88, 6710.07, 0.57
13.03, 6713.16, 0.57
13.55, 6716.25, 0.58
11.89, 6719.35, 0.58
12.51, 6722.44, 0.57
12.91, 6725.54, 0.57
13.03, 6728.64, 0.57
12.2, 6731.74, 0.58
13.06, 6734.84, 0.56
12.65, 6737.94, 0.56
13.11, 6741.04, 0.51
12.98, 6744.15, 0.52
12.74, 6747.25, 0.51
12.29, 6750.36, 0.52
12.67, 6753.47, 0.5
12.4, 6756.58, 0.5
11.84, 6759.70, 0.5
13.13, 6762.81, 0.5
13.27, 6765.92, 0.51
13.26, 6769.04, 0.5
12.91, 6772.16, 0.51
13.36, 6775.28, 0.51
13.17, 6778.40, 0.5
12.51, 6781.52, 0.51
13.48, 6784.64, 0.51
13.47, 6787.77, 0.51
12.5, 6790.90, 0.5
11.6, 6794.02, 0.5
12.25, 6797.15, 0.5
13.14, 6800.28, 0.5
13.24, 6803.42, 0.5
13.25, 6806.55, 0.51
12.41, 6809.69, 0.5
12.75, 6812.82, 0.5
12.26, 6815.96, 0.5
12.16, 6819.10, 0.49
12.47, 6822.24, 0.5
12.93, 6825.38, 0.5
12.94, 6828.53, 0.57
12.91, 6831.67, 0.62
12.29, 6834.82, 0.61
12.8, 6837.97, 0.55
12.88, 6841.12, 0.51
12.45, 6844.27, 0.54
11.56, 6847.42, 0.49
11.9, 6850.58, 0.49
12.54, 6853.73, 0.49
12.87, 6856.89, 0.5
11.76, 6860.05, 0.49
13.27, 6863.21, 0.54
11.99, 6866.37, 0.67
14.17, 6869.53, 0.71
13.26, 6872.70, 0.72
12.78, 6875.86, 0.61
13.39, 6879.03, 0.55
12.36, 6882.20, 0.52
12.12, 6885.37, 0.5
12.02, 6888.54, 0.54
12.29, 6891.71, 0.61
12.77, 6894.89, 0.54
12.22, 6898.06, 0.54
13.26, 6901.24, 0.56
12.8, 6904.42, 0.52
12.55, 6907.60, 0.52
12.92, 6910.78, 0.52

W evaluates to 0.3 Angstrom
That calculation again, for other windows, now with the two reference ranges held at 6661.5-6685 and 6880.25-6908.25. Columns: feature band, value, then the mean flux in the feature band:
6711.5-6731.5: 0.2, 12.8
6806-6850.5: 0.4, 12.5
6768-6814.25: -0.5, 12.9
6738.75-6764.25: 0.4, 12.6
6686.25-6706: -0.2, 13.1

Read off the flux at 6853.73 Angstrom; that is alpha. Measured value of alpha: 12.54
